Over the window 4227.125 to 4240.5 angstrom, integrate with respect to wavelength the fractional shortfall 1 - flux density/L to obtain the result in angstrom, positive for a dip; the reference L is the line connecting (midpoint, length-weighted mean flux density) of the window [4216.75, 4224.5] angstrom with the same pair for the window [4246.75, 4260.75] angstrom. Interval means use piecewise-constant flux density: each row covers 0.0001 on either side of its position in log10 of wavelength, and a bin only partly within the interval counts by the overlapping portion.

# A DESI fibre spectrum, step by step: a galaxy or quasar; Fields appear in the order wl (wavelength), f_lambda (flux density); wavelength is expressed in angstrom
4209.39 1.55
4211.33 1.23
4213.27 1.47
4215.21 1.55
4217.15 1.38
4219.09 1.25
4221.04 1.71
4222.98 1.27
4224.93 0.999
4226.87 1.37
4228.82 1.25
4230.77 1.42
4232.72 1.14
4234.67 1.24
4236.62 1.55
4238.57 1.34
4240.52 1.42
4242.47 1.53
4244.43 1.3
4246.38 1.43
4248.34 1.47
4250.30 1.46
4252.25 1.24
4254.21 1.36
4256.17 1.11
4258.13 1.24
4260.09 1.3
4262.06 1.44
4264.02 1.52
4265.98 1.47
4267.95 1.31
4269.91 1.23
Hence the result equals 0.2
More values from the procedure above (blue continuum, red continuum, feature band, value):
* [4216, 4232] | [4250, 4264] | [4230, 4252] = -1.1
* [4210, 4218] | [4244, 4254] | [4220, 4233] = 0.8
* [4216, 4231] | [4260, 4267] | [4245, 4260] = 0.9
